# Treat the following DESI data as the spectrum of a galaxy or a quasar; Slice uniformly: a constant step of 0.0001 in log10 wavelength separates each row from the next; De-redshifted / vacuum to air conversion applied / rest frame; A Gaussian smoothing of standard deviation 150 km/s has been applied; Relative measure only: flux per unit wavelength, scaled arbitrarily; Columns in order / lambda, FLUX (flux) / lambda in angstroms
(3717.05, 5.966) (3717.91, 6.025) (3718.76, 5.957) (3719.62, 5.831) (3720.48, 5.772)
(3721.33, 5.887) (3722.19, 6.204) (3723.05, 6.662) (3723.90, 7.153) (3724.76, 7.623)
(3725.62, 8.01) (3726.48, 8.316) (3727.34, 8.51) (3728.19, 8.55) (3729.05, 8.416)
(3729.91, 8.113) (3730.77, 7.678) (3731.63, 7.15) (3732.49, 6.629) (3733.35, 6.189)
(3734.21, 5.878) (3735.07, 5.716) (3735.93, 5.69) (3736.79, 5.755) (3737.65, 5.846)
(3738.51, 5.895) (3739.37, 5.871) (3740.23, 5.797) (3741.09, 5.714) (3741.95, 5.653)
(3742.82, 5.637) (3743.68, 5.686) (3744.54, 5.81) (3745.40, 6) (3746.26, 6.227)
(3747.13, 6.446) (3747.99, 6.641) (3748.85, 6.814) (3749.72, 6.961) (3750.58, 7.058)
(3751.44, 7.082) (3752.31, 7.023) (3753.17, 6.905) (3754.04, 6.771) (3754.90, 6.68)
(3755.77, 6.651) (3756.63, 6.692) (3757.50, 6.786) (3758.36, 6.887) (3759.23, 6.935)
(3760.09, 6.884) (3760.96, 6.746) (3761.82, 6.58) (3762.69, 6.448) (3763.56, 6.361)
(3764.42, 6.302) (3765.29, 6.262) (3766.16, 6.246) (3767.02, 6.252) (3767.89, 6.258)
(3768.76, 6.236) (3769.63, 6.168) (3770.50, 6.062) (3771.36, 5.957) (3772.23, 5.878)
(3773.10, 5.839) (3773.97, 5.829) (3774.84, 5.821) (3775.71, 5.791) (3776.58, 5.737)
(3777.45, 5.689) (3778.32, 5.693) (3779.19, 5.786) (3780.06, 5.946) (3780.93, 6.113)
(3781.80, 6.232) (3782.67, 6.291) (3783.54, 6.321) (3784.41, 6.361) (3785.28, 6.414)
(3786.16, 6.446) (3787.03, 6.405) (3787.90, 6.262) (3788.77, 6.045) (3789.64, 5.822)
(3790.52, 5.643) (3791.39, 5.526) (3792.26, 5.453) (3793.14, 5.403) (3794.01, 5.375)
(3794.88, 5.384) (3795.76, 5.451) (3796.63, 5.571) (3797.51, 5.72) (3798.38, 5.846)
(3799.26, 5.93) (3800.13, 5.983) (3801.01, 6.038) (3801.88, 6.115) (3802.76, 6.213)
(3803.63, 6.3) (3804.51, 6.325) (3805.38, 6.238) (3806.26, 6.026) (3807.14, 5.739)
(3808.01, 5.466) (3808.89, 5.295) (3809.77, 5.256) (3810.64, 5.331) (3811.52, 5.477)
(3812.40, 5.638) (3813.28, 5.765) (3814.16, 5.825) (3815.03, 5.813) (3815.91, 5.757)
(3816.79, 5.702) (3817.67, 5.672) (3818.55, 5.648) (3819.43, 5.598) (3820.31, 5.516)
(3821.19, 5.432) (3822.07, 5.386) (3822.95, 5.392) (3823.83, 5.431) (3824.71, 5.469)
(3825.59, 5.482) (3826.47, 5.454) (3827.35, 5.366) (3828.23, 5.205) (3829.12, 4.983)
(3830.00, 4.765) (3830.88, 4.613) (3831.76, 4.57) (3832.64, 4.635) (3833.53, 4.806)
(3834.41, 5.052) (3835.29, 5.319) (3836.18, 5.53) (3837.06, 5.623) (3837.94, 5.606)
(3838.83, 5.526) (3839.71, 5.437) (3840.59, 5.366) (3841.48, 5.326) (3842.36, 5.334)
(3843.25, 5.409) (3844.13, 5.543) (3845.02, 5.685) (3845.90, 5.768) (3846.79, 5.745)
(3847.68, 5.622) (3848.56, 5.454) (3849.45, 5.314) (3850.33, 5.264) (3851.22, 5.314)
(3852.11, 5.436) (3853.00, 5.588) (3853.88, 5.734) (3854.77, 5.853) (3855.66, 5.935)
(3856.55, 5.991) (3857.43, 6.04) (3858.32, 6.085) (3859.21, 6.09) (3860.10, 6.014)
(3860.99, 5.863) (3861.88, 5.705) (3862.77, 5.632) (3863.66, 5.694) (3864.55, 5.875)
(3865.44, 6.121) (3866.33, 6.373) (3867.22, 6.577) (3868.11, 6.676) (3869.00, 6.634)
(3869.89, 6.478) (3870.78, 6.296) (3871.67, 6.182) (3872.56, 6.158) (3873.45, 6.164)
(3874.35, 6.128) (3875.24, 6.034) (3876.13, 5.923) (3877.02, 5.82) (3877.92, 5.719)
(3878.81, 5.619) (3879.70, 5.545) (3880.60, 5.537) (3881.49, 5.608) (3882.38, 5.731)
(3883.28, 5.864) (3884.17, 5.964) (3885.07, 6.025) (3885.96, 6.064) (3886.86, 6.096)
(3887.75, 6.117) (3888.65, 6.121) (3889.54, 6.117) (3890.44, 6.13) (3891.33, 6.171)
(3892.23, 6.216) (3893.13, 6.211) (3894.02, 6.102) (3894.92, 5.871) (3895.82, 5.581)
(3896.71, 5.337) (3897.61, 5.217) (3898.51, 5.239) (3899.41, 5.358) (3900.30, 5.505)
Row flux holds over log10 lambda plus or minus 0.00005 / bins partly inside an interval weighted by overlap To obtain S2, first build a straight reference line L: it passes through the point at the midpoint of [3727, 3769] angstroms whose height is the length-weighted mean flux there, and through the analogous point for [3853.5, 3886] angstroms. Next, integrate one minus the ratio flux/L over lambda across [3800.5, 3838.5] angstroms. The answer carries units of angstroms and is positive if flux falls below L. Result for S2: 4.4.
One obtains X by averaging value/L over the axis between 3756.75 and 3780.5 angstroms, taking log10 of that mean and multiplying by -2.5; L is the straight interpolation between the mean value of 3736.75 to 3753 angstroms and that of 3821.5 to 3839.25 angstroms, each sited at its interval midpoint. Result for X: -0.05 mag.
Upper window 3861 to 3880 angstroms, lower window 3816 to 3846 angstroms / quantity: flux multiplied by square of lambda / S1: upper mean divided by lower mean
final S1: 1.16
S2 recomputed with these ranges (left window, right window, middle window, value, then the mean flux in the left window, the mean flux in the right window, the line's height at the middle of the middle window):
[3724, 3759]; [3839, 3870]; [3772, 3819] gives 3.15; 6.7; 5.79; 6.26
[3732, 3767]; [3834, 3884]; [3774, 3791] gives 0.40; 6.36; 5.79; 6.18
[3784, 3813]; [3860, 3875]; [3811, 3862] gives 4.33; 5.83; 6.15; 6.01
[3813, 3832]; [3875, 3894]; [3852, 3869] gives -0.76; 5.41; 5.94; 5.73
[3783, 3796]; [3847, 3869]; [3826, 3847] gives 2.14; 5.9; 5.86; 5.87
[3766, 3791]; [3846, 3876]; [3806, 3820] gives 0.90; 6.05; 5.94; 6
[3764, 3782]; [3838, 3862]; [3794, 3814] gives 0.30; 6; 5.64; 5.86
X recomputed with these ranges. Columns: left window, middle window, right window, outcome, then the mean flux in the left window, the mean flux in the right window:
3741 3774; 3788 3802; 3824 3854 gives 0.04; 6.41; 5.33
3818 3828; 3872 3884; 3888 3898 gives 0.00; 5.47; 5.92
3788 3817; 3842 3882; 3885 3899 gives 0.00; 5.75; 5.91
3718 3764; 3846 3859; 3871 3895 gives 0.08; 6.62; 5.98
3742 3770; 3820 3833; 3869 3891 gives 0.20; 6.5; 5.99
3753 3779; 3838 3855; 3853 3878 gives 0.11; 6.3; 6.06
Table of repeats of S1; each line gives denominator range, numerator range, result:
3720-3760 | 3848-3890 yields 0.95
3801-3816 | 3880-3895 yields 1.08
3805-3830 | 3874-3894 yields 1.11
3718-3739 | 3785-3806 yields 0.90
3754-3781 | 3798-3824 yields 0.94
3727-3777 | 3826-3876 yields 0.93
